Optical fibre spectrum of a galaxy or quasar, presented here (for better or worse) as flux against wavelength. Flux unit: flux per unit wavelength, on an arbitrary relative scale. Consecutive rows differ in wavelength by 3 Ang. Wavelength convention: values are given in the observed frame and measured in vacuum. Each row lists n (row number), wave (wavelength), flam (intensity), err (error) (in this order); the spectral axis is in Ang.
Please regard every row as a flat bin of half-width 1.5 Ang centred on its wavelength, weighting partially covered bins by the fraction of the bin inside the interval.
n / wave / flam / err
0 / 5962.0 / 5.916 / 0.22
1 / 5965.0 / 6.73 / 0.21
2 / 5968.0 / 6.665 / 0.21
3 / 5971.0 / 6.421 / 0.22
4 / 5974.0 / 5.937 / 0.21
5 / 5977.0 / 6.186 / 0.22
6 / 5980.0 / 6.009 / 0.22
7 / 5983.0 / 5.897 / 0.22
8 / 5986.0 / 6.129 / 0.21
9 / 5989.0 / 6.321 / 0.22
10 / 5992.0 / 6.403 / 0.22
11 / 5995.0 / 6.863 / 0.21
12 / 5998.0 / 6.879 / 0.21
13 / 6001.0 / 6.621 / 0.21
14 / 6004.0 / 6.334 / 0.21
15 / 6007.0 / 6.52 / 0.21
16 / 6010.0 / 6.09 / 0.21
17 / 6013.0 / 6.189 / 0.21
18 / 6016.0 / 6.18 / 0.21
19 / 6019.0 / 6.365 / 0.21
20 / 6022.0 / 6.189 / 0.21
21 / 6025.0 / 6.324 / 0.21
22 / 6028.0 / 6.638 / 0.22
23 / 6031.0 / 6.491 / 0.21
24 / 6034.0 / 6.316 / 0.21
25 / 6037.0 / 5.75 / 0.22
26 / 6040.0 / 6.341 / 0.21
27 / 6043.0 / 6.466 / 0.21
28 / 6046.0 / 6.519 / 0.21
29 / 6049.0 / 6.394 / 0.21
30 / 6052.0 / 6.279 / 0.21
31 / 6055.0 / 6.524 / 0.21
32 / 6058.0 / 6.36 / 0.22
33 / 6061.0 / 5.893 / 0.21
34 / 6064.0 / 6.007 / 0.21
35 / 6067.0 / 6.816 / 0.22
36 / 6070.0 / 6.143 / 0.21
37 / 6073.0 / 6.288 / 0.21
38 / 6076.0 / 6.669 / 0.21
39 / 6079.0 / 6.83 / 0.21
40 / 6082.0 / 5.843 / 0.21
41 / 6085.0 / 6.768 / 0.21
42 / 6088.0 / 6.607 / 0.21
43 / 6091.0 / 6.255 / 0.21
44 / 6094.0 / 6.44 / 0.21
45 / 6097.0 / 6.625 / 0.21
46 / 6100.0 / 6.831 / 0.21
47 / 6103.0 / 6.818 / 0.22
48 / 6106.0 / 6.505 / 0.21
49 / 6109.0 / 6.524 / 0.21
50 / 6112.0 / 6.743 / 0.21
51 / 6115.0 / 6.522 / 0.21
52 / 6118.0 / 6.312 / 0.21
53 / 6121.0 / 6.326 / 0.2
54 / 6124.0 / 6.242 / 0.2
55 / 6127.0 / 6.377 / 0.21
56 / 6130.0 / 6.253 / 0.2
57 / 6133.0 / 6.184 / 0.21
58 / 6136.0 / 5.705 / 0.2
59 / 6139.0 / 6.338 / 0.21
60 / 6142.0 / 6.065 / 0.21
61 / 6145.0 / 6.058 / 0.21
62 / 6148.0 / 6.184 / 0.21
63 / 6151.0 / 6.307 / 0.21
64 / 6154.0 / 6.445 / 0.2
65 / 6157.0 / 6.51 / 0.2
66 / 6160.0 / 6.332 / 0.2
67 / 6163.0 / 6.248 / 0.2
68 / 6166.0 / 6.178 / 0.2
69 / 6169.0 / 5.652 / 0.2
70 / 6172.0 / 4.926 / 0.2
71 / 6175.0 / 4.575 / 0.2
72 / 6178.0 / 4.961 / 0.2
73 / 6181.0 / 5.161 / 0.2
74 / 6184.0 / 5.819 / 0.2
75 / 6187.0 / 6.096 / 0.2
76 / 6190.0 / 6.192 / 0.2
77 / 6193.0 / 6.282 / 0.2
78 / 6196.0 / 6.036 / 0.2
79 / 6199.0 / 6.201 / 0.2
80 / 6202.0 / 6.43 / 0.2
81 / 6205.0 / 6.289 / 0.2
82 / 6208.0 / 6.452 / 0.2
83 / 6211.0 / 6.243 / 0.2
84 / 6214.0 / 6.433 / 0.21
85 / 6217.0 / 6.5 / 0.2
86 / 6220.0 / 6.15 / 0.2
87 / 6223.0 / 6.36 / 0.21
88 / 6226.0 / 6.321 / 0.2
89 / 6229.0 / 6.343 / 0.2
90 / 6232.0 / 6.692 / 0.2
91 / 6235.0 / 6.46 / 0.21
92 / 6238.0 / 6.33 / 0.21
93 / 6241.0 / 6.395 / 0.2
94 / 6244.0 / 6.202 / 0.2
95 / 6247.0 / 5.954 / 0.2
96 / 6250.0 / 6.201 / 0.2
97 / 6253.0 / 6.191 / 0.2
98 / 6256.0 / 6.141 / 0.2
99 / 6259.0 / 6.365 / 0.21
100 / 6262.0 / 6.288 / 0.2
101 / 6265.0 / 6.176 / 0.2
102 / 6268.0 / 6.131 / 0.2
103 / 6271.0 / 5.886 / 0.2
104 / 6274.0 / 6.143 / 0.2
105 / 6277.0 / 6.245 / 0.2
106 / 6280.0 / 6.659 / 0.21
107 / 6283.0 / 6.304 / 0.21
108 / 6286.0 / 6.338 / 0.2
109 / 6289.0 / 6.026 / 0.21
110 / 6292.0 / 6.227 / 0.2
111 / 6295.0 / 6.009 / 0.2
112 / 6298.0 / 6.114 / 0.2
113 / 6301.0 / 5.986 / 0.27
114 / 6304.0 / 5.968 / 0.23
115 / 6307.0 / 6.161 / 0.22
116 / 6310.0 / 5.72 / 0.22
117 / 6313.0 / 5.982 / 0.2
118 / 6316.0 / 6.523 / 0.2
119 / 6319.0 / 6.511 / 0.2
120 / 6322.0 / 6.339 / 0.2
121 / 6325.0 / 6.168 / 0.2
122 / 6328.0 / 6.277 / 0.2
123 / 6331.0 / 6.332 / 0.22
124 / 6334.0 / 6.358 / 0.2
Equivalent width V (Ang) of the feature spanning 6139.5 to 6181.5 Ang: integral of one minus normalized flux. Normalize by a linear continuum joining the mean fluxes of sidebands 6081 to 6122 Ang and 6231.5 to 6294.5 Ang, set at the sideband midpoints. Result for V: 3.69 Ang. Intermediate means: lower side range 6.52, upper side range 6.24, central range 5.86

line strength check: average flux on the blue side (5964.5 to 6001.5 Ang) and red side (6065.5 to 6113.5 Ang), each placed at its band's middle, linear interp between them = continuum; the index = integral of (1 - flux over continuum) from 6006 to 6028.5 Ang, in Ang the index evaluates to 0.5 Ang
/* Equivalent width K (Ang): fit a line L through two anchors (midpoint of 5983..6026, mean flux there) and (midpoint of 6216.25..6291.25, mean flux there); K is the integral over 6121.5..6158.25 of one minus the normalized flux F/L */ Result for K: 0.5 Ang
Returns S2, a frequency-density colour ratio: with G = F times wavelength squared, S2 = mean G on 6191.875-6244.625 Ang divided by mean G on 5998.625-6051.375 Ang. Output 1.06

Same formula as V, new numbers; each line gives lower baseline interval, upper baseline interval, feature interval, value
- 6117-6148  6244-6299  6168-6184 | 2.79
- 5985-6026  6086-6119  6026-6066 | 0.94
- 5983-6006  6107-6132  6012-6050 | 0.76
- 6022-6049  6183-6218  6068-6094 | -0.46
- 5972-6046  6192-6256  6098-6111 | -0.74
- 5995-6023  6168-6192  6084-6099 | -1.53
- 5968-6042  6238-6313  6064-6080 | -0.54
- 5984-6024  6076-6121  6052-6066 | 0.54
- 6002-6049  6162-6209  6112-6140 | -1.22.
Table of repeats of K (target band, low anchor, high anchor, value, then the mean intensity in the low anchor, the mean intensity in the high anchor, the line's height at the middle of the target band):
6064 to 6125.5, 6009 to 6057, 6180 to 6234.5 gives -2.0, 6.32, 6.24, 6.29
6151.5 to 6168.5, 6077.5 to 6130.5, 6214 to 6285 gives 0.3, 6.49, 6.28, 6.41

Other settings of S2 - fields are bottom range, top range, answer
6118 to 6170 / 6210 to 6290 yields 1.05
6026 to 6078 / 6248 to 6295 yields 1.05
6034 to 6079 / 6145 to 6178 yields 0.96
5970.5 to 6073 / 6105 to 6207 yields 1.01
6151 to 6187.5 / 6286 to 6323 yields 1.11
